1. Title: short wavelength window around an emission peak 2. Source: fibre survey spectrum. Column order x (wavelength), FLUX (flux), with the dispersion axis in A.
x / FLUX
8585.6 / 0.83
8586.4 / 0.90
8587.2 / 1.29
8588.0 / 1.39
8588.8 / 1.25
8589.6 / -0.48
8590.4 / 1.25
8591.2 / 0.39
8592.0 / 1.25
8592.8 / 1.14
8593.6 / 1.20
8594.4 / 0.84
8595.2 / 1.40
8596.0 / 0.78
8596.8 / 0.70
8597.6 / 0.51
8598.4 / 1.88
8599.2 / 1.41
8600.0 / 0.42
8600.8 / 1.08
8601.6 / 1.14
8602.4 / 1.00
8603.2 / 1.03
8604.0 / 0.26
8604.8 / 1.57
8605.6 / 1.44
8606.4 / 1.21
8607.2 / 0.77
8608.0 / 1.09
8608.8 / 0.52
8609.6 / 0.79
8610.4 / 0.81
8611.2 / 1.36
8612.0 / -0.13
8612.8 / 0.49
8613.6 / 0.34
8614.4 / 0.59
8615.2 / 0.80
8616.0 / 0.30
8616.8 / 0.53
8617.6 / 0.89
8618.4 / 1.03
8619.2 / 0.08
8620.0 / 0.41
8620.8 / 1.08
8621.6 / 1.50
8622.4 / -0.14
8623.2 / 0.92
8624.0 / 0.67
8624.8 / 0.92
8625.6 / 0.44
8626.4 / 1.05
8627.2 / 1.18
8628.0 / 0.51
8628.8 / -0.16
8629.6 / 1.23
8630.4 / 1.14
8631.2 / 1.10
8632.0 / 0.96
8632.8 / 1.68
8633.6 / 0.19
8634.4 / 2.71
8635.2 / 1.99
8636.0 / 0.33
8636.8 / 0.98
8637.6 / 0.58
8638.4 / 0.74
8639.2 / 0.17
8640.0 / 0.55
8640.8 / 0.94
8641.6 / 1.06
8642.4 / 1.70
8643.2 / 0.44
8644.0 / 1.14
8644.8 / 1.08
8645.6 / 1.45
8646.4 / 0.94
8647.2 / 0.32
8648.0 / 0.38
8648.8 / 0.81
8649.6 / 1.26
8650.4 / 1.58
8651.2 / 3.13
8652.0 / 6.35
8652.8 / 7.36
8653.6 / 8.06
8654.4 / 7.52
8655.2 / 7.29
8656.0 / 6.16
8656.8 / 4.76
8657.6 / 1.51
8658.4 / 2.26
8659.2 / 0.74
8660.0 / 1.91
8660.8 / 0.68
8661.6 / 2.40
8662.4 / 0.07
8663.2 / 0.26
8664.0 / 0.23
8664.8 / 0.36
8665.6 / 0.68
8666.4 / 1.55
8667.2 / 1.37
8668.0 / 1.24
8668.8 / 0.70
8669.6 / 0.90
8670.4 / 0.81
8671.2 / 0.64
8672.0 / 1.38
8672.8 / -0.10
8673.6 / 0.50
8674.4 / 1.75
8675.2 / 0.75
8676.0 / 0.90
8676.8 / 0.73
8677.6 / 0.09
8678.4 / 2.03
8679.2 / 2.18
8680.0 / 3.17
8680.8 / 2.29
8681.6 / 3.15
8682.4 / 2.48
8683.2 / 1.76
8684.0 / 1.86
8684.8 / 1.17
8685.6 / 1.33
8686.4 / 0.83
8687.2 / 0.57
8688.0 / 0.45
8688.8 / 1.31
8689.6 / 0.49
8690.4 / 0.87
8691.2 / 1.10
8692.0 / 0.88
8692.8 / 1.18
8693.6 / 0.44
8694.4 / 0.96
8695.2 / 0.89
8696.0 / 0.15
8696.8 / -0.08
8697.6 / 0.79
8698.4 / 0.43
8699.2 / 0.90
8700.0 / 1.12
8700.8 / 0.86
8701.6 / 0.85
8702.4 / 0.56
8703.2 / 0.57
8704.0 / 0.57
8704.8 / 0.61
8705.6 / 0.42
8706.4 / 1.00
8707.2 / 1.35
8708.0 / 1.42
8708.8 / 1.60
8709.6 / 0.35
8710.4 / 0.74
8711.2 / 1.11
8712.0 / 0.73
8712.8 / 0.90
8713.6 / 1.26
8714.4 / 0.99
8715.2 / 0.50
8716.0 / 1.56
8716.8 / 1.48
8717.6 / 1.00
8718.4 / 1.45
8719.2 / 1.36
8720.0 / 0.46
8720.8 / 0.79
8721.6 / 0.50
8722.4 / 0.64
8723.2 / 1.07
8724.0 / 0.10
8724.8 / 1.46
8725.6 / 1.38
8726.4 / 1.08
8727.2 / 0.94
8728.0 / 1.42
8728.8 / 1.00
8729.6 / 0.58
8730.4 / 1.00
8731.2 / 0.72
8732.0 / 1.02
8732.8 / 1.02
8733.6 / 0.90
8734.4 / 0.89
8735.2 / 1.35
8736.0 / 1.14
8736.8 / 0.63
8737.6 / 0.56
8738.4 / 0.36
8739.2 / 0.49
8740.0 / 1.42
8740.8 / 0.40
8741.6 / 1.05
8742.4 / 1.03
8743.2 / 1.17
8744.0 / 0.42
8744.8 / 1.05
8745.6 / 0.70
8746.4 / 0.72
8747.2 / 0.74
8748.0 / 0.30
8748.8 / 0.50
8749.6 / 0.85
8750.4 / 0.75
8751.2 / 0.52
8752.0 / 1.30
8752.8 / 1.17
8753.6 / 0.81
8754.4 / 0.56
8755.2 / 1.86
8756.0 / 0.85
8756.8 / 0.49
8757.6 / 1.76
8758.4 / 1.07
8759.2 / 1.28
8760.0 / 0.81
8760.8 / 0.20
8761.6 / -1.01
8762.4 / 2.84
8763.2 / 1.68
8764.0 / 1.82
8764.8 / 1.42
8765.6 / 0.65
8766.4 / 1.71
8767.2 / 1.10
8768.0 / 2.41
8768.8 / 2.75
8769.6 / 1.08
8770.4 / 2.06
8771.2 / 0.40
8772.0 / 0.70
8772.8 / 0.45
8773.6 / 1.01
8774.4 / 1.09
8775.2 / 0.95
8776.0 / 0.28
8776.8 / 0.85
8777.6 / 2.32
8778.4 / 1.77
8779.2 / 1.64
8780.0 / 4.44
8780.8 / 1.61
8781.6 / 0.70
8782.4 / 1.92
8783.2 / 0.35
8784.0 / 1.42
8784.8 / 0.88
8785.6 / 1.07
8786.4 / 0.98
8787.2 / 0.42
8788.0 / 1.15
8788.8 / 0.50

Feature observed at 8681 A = [N II]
